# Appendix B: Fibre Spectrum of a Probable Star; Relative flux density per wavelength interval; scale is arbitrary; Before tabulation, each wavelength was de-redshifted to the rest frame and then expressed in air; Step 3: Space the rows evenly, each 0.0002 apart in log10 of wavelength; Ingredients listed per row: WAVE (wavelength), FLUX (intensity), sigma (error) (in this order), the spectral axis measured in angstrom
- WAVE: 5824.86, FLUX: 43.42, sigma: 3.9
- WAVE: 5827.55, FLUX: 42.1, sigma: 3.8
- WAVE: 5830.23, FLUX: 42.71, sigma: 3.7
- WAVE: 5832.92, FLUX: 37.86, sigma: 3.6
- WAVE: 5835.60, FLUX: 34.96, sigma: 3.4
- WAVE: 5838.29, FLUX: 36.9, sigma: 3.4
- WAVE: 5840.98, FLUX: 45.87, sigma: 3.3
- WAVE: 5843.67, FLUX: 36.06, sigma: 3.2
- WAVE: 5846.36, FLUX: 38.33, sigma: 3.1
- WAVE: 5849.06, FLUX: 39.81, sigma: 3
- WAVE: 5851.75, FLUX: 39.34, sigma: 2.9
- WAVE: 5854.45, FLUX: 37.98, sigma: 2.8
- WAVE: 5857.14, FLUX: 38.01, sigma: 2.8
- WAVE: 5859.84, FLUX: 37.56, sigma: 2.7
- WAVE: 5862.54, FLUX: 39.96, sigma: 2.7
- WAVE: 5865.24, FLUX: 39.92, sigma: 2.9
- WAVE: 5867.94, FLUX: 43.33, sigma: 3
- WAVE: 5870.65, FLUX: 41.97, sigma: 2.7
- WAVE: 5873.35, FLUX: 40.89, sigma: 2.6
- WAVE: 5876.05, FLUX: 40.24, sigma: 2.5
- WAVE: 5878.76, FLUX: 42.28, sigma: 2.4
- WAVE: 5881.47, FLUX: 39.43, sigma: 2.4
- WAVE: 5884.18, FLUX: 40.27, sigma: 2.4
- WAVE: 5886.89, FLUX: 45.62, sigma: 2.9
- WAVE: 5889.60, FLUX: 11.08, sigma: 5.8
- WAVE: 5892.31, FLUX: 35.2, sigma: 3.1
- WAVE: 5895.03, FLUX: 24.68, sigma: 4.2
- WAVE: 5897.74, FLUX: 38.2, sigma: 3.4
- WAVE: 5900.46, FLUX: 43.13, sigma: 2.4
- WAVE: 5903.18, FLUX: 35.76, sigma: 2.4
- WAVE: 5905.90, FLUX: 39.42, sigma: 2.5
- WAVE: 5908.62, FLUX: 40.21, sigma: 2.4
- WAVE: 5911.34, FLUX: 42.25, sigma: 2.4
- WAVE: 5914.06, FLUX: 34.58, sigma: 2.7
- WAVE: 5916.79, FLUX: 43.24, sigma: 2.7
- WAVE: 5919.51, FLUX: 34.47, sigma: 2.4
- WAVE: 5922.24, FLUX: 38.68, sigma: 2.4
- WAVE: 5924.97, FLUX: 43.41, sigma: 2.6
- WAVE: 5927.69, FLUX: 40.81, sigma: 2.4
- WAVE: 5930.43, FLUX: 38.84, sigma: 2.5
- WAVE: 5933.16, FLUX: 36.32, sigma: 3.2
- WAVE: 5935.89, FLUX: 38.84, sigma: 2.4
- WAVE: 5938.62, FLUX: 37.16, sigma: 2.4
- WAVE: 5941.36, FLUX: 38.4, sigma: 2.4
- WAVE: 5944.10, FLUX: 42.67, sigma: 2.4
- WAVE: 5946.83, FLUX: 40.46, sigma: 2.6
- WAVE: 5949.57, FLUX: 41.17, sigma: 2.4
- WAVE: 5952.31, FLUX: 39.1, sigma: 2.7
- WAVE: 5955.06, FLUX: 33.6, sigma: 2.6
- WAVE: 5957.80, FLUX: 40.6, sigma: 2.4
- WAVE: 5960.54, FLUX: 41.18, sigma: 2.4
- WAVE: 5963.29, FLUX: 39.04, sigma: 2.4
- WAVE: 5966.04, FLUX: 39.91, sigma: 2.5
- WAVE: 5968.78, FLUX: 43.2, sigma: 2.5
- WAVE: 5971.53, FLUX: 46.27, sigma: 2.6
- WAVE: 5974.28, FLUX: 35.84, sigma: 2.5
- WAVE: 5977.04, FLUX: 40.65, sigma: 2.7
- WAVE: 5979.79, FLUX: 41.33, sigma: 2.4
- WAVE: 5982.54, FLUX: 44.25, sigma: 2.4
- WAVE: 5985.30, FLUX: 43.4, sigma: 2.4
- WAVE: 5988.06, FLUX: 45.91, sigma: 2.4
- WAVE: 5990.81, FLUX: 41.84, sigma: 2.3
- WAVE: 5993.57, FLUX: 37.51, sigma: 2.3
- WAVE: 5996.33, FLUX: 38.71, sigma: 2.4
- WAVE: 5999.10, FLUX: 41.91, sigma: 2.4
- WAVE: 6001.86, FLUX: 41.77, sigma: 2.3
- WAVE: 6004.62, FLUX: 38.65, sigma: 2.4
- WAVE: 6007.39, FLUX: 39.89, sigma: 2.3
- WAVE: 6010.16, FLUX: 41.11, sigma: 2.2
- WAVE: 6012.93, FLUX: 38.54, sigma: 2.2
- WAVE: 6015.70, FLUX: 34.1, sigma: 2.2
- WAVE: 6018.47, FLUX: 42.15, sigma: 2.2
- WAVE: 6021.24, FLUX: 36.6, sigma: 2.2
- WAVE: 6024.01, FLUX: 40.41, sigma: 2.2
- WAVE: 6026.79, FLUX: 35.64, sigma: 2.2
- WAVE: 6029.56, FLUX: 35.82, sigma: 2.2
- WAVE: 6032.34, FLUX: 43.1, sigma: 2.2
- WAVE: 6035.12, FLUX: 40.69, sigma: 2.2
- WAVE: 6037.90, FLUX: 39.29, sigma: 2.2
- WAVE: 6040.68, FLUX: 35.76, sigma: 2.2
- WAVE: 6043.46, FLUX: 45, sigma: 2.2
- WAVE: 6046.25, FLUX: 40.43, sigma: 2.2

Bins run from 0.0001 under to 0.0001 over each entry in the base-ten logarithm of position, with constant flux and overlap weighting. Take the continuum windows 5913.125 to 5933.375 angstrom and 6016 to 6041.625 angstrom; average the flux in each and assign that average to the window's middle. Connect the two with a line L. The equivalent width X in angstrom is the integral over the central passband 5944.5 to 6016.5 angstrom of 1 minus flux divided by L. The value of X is -3.0 angstrom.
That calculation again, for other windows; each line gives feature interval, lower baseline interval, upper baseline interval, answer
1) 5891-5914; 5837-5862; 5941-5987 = 1.5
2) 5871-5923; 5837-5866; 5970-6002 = 3.2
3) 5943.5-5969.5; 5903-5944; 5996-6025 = -0.5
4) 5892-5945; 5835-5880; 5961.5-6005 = 2.8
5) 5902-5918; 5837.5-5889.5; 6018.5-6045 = 0.1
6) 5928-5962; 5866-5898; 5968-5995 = 0.9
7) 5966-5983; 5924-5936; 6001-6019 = -1.0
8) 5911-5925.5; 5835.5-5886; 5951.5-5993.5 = 0.5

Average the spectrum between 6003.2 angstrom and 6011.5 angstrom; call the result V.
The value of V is 39.9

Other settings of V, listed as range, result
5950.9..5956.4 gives 36.3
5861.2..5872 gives 41.3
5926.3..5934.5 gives 38.7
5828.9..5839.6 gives 38.1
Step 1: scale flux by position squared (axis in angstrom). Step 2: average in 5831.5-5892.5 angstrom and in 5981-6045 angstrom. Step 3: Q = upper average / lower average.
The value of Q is 1.10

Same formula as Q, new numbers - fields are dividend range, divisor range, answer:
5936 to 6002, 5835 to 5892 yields 1.09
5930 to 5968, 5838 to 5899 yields 1.06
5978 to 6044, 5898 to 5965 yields 1.05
